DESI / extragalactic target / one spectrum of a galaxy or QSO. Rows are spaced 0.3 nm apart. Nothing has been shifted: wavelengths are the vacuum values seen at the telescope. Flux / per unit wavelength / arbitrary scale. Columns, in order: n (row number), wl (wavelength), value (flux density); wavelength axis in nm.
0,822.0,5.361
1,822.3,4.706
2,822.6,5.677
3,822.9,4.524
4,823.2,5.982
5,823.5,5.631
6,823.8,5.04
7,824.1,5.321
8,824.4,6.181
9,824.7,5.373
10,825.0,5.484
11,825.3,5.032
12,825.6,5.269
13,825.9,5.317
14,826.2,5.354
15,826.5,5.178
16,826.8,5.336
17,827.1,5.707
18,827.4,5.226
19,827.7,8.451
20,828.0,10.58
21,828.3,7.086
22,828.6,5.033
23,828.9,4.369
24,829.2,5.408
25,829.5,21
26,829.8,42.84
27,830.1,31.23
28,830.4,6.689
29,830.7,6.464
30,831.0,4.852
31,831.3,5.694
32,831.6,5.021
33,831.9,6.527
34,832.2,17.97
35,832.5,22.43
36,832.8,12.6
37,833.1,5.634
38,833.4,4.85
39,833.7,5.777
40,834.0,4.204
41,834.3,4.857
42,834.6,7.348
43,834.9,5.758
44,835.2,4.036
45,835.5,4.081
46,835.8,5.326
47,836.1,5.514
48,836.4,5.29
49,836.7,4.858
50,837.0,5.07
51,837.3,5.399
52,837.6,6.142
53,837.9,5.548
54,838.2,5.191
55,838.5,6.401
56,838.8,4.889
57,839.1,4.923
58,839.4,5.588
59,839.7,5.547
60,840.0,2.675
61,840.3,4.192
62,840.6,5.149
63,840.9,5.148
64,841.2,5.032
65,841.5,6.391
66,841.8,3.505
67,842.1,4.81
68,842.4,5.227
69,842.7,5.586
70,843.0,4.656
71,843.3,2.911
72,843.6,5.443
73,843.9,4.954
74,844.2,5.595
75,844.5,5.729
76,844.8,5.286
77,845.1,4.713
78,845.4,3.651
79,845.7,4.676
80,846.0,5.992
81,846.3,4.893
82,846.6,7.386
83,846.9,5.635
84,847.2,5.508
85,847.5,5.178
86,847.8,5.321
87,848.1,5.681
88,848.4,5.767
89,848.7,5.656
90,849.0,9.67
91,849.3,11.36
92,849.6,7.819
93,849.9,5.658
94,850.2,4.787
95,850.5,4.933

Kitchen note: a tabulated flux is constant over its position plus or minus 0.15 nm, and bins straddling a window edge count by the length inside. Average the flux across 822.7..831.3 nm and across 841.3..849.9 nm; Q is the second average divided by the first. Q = 0.67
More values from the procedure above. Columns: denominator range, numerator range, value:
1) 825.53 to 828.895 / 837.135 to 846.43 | 0.81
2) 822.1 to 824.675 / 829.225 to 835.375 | 2.07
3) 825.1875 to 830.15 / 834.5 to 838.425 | 0.53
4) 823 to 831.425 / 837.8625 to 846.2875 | 0.58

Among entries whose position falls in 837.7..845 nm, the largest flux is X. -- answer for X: 6.401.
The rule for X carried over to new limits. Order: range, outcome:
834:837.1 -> 7.348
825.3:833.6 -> 42.84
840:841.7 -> 6.391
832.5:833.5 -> 22.43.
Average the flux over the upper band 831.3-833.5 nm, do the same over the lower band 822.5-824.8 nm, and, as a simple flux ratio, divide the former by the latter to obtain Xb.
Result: 1.92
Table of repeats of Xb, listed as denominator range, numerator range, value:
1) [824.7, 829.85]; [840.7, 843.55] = 0.59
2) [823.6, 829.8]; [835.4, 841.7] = 0.69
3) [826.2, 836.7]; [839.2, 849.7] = 0.61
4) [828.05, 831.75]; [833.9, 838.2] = 0.43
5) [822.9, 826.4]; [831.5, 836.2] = 1.42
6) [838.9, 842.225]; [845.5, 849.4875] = 1.32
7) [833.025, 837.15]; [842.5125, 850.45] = 1.11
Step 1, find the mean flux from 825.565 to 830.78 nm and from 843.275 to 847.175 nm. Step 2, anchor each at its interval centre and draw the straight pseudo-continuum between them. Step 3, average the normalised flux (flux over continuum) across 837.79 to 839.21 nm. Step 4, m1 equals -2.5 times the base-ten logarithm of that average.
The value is 0.330 mag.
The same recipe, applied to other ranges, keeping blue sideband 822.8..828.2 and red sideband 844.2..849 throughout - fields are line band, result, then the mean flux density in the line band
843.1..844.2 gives 0.21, 4.6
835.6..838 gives 0.06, 5.36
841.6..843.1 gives 0.17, 4.81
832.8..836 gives 0.04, 5.54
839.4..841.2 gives 0.20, 4.67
